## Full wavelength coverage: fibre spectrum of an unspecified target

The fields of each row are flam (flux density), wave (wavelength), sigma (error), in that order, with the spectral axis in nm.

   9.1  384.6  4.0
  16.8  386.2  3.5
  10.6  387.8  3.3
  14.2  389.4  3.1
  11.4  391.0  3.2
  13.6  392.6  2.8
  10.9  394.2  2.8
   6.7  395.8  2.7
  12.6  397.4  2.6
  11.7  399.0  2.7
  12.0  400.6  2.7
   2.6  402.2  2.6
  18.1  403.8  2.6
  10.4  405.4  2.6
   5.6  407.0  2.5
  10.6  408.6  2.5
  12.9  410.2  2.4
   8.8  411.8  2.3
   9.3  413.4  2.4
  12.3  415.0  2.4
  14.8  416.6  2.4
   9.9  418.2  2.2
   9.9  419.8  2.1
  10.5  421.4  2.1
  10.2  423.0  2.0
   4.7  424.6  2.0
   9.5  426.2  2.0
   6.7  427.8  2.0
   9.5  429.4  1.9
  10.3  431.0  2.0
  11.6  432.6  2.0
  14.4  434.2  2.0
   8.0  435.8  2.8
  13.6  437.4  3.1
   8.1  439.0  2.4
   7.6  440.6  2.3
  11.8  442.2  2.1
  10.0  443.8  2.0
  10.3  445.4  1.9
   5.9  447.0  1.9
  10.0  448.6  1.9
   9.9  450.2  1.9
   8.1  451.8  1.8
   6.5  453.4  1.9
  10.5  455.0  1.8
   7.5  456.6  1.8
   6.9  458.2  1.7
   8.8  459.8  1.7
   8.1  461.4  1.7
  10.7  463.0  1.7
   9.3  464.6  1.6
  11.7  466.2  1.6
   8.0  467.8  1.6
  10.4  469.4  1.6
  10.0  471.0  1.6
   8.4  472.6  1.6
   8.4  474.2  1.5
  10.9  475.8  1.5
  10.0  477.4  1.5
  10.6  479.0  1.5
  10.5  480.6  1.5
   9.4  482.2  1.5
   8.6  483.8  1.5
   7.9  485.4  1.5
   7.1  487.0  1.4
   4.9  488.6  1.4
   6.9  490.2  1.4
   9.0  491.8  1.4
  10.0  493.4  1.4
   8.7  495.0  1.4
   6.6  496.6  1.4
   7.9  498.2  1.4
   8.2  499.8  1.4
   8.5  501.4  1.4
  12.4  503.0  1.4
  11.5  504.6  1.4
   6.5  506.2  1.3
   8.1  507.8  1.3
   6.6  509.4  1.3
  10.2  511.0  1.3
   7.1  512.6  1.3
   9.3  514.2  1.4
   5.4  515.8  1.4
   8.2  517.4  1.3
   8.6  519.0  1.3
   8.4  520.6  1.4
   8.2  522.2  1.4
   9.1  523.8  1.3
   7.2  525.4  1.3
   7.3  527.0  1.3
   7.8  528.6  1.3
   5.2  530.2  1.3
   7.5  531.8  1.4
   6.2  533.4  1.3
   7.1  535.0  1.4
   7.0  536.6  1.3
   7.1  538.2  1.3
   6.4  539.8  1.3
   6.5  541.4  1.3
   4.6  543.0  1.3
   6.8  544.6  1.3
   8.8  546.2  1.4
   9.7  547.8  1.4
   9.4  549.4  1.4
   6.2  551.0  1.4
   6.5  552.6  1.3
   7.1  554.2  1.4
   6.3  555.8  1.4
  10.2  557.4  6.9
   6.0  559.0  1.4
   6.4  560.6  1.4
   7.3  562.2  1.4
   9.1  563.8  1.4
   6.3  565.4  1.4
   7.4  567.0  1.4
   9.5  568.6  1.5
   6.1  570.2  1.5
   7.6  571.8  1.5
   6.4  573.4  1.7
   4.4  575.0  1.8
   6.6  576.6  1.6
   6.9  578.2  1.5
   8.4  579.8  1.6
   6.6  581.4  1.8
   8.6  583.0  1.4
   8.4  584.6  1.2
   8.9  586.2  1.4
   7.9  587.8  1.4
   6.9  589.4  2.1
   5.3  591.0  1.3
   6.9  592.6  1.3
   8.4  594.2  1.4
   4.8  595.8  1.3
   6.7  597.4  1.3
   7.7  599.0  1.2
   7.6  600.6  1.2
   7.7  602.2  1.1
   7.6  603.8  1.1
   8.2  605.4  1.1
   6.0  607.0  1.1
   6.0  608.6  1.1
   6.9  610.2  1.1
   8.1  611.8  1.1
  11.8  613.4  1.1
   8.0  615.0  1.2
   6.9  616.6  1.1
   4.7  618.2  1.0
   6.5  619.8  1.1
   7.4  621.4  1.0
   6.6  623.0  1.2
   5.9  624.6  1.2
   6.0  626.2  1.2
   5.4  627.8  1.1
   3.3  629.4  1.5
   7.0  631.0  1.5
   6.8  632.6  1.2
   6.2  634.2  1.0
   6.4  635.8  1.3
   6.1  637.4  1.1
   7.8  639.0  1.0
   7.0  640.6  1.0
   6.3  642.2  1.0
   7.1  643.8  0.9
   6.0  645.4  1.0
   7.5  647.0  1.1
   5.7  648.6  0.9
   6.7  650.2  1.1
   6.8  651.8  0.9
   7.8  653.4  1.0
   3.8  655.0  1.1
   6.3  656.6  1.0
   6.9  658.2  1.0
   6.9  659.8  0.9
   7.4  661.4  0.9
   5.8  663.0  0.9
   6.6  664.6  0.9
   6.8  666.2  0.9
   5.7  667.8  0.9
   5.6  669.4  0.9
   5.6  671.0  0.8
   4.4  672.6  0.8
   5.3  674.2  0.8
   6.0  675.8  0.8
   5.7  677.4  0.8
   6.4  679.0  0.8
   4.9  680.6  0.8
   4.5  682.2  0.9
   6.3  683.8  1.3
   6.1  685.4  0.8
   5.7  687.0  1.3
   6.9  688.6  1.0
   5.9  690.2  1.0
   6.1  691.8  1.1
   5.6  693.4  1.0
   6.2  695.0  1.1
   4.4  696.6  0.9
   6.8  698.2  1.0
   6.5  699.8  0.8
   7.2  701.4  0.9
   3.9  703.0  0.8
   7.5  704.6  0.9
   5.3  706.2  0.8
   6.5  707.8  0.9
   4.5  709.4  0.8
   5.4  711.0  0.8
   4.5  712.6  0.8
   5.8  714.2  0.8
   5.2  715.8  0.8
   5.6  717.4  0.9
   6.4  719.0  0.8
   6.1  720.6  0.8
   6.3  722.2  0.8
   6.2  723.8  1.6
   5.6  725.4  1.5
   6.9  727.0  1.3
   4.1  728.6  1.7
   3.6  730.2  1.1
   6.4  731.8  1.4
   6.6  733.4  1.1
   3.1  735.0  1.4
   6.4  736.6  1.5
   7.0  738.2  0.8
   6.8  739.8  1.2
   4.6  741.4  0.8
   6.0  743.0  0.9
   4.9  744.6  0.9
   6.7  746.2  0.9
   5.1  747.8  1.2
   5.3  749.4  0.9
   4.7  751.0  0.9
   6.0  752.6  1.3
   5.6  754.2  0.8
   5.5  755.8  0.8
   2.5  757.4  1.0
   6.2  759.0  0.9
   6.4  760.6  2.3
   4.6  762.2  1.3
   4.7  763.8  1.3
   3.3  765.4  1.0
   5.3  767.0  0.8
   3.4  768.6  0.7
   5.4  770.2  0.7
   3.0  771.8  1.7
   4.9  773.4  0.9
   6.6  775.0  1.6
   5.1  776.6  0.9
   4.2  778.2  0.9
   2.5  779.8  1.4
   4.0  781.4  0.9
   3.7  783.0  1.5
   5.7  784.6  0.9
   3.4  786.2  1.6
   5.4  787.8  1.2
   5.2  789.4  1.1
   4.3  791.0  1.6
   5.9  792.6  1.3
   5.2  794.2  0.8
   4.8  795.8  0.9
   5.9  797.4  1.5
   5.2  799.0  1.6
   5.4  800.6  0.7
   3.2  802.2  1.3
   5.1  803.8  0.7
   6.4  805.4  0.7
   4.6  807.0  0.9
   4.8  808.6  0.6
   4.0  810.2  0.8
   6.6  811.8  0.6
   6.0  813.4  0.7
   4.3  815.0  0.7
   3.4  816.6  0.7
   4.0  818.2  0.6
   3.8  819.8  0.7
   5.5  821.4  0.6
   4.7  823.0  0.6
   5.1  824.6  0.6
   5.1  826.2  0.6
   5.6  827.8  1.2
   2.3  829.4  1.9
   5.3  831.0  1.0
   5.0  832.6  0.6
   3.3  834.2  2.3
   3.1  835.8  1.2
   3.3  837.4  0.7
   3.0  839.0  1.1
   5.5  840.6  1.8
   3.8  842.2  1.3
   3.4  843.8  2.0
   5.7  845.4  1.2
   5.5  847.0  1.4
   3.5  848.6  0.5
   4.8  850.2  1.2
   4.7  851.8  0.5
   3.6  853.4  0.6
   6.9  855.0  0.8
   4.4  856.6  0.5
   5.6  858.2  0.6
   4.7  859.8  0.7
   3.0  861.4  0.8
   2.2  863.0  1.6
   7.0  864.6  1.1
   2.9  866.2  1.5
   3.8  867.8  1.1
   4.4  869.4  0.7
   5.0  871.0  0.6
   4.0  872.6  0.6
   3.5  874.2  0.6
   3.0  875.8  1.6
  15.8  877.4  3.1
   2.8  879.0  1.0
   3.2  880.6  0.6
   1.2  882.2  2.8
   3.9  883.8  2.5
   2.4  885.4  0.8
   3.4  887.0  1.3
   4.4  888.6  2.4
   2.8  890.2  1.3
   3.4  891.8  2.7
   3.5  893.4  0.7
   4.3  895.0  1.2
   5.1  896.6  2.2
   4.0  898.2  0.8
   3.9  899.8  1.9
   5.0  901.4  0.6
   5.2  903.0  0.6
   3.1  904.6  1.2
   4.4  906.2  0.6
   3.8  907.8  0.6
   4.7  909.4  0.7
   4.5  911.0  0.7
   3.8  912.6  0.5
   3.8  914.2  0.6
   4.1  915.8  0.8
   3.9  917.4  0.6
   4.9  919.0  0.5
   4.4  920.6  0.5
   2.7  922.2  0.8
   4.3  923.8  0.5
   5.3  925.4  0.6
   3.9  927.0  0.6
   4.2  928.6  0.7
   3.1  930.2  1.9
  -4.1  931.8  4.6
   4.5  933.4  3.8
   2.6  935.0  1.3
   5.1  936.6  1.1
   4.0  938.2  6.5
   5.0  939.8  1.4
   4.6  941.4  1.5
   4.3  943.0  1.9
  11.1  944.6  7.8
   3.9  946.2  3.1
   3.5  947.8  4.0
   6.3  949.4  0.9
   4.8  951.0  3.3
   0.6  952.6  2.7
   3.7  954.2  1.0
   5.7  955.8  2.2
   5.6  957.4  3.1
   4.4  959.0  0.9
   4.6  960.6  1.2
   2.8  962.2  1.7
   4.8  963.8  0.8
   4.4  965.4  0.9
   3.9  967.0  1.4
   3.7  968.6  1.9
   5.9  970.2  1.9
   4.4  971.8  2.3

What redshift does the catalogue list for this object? 1.64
